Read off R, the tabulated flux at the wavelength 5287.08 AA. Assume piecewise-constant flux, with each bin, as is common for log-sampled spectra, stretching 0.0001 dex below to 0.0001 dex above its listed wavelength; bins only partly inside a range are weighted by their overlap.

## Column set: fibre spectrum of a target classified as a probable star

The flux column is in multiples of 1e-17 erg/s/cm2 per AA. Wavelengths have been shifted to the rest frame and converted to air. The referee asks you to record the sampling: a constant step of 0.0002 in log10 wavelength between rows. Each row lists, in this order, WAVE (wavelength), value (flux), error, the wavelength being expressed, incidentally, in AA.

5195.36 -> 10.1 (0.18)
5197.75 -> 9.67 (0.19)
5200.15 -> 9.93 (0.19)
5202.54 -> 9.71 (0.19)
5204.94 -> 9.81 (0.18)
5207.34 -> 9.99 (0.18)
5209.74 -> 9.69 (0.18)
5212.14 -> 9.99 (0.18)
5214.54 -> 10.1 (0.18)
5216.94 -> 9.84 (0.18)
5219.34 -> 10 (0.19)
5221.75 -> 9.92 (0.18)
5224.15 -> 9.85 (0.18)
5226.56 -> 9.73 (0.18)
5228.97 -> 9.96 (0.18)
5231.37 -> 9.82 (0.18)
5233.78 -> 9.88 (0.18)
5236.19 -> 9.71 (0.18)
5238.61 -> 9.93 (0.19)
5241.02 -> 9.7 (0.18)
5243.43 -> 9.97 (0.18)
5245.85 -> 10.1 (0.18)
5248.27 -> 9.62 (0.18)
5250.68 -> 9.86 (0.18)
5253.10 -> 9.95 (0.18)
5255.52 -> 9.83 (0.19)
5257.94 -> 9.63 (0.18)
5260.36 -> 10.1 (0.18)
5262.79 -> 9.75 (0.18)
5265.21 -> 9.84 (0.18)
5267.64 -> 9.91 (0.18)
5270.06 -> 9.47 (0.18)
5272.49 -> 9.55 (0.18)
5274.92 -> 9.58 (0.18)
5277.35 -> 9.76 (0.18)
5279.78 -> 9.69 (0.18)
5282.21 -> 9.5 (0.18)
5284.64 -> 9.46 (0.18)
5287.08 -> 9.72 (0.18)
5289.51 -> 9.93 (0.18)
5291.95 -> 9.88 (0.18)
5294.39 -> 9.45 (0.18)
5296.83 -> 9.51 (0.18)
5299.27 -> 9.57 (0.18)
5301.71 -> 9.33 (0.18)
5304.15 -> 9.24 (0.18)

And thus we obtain 9.72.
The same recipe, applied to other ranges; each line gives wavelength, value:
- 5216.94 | 9.84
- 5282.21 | 9.5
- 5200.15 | 9.93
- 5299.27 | 9.57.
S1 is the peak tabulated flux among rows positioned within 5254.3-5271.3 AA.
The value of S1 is 10.1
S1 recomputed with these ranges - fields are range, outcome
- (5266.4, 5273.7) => 9.91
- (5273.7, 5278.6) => 9.76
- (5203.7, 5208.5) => 9.99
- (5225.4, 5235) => 9.96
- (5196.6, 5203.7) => 9.93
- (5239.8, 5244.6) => 9.97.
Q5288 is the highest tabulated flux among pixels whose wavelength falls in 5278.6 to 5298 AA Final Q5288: 9.93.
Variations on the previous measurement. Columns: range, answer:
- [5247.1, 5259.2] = 9.95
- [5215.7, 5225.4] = 10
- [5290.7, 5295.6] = 9.88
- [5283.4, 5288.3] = 9.72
